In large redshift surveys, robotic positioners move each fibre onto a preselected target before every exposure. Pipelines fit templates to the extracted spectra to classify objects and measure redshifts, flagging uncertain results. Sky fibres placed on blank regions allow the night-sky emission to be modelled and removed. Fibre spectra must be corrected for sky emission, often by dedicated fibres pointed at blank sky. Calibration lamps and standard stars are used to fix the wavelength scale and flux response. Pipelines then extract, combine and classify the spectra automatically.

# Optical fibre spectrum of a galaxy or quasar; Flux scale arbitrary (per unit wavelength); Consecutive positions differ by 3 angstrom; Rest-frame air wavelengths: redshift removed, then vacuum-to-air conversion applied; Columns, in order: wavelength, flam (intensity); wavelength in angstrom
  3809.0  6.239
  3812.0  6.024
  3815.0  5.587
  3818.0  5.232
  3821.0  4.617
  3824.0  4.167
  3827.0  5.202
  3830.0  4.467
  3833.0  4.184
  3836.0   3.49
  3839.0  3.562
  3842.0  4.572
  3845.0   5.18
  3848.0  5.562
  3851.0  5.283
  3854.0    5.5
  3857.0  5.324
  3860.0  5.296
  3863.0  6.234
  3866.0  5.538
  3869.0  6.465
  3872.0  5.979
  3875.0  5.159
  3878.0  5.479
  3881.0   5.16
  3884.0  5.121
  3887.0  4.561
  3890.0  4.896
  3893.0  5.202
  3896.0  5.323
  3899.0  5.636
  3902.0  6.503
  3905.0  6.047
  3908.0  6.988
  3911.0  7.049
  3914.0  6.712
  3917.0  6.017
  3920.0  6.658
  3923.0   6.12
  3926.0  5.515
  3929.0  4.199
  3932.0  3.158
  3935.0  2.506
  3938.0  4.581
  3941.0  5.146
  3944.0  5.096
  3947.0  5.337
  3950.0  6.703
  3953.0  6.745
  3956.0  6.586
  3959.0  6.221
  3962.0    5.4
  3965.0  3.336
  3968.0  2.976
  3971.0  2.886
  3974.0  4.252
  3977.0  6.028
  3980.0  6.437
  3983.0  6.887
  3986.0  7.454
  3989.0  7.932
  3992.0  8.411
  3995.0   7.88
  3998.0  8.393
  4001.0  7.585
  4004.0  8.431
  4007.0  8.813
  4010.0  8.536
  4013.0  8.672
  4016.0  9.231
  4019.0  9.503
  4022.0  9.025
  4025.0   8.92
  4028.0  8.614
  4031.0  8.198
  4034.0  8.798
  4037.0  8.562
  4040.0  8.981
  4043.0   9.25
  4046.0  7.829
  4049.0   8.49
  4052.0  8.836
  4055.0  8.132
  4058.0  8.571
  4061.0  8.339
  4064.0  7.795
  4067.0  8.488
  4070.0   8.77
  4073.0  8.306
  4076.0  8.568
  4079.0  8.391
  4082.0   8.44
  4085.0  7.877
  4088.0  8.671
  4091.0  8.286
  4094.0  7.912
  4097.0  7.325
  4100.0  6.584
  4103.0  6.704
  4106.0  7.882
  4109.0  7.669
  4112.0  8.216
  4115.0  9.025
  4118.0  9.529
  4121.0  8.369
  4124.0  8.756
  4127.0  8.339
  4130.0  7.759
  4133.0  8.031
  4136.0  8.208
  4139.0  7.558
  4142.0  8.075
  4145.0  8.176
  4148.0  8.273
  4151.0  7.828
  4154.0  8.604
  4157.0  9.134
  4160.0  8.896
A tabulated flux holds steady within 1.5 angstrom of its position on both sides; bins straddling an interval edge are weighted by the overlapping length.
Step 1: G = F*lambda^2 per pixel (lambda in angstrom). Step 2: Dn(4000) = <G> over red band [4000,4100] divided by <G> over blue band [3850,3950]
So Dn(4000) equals 1.7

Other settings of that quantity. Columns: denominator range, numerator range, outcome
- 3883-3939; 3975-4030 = 1.57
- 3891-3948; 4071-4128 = 1.64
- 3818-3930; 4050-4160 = 1.71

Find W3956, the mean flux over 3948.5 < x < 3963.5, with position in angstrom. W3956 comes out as 6.33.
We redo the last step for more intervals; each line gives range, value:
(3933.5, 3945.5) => 4.33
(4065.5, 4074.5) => 8.52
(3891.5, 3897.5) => 5.26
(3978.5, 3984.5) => 6.66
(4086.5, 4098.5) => 8.05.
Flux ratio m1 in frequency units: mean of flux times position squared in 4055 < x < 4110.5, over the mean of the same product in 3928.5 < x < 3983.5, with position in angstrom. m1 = 1.7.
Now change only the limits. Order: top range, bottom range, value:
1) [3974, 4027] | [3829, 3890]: 1.69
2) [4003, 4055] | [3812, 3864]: 1.95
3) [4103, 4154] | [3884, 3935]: 1.65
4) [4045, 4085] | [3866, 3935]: 1.63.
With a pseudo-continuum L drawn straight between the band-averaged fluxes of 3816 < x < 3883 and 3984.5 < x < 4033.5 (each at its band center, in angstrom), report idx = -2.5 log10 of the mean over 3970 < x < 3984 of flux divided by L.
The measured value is 0.417 mag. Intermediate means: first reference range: 5.08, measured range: 5.33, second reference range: 8.48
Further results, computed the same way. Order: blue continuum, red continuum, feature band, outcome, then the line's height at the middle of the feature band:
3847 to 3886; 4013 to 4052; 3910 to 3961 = 0.23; 6.88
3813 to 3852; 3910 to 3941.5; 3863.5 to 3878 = -0.18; 4.92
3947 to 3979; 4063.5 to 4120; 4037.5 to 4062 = -0.19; 7.16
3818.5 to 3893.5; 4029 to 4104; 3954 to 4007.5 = 0.10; 6.95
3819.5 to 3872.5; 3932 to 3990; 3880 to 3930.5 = -0.12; 5.17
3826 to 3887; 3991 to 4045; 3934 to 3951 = 0.39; 7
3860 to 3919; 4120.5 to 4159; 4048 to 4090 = -0.12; 7.55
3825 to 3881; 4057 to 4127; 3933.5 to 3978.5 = 0.29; 6.45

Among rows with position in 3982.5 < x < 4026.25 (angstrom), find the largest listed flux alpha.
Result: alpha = 9.503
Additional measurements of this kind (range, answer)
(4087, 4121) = 9.529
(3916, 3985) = 6.887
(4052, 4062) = 8.836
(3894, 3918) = 7.049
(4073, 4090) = 8.671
